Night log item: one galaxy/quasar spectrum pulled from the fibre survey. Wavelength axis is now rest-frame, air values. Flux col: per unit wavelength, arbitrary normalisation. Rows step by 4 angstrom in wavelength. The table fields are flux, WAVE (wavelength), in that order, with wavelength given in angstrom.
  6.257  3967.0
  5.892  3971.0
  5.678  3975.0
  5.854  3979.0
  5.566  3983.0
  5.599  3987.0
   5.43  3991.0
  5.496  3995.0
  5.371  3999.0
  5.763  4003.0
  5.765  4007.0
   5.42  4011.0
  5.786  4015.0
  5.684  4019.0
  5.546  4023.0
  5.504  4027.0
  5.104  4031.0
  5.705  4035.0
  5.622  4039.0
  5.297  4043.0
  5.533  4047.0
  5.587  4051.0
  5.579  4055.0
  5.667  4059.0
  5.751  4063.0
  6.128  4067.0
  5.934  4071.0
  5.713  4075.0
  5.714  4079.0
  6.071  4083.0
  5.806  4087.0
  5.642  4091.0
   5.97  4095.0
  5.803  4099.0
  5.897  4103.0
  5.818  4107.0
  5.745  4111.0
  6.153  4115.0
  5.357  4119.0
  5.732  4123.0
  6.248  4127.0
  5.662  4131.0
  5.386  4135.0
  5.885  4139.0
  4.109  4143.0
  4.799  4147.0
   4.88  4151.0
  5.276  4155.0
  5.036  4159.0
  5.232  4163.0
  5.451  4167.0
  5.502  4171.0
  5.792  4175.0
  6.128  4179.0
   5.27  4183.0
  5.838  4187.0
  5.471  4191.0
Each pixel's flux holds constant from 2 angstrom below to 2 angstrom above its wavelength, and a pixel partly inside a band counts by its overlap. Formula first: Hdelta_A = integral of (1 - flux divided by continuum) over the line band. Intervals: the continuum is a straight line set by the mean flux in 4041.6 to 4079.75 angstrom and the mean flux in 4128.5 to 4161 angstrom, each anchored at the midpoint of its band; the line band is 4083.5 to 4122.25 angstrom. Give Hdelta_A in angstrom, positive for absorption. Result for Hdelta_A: -2.8 angstrom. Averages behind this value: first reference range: 5.7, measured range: 5.81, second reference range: 5.15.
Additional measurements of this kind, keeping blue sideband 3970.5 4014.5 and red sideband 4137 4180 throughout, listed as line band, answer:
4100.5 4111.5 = -0.93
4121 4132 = -1.18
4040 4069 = -0.87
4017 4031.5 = 0.14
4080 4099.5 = -1.61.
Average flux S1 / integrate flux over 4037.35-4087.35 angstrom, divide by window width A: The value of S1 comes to 5.72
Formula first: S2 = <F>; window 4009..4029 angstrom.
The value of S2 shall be 5.59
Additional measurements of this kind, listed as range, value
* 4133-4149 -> 5.04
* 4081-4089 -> 5.94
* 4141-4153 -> 4.6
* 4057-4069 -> 5.85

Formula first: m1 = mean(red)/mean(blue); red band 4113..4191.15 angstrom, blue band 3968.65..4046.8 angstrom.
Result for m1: 0.98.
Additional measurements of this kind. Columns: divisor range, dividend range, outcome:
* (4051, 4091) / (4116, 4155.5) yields 0.92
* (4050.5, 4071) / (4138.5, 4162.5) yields 0.86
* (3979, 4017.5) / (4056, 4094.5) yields 1.04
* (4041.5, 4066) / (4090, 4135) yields 1.04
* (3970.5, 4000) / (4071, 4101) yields 1.04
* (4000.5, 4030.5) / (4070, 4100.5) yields 1.04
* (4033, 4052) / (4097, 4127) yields 1.05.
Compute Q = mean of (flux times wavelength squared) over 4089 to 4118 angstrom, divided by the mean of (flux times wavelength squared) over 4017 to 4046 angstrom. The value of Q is 1.10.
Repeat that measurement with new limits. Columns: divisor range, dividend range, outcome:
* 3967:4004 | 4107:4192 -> 1.05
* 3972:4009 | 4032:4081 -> 1.04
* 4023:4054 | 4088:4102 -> 1.09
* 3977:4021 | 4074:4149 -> 1.07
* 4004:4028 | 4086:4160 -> 1.04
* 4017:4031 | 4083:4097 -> 1.10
